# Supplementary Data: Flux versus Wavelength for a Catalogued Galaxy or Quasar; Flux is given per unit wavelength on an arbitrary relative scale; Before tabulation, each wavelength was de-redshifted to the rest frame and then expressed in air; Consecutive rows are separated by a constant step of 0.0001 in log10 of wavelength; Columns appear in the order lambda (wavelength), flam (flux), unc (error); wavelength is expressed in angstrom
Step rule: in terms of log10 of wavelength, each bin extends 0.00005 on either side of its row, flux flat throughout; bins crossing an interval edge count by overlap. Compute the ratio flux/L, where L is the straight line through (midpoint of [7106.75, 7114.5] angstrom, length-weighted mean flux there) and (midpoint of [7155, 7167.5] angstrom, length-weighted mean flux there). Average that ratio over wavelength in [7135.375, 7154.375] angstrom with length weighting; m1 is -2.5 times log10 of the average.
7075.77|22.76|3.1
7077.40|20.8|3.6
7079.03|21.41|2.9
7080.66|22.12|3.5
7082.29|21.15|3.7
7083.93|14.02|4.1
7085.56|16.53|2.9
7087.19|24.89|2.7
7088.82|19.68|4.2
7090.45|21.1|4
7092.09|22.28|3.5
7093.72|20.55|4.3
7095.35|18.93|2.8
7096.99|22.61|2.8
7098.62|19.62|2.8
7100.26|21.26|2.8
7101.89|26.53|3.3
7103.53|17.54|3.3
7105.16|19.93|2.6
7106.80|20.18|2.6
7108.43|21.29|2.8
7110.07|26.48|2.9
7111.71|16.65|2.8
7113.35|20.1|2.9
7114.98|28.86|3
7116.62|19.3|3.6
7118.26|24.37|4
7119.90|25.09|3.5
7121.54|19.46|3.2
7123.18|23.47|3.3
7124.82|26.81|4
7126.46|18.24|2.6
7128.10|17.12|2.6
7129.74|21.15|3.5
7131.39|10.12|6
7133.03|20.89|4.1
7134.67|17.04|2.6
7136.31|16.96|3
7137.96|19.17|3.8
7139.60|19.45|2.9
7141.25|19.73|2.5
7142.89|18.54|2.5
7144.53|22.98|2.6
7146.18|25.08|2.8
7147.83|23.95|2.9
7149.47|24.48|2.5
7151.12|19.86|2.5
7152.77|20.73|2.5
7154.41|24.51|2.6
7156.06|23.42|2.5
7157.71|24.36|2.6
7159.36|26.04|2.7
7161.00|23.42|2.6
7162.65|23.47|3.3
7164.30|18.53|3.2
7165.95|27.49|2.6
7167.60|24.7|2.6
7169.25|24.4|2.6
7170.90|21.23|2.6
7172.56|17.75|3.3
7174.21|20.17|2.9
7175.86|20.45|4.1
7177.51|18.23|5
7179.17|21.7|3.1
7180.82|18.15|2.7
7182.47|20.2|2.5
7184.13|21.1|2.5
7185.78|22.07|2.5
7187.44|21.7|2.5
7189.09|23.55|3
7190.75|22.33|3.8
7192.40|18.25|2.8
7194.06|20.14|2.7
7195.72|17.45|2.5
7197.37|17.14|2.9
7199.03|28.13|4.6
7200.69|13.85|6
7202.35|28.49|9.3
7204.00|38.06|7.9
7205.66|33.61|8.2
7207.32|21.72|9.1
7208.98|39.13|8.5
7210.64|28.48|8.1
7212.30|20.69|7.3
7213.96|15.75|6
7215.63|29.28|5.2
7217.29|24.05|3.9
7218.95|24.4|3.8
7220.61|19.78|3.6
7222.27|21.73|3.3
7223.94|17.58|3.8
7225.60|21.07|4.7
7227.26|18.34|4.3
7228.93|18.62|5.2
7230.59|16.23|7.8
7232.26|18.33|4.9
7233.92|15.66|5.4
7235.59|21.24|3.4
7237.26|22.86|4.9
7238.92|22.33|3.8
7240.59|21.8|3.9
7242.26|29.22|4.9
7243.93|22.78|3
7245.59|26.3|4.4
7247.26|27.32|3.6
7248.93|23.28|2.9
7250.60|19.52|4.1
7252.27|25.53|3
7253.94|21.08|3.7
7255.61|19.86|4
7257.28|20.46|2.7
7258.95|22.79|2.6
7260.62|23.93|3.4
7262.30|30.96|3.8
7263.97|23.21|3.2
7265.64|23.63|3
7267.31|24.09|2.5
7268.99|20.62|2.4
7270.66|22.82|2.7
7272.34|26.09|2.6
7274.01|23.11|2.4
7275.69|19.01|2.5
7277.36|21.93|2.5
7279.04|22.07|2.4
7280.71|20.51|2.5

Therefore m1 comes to 0.10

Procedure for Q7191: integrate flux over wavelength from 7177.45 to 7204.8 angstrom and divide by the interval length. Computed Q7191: 21.9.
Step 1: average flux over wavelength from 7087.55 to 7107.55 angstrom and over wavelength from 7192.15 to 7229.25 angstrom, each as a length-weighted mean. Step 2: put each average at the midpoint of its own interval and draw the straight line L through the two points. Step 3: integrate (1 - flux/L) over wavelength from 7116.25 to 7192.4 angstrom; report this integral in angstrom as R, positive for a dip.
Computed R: 2.89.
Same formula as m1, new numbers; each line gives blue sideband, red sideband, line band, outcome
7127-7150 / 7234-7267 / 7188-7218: -0.121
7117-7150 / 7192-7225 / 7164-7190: 0.057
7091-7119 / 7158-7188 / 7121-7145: 0.121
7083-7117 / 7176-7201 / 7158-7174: -0.121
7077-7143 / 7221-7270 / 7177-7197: 0.054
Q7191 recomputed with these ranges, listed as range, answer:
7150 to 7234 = 22.3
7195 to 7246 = 23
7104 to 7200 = 21.3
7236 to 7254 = 23.9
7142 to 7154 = 22.3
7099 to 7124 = 22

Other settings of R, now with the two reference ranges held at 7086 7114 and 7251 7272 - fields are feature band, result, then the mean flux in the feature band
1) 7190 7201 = 1.2 angstrom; 19.9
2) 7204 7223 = -2.8 angstrom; 25.9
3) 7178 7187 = 0.6 angstrom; 20.6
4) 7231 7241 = 1.2 angstrom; 20.1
